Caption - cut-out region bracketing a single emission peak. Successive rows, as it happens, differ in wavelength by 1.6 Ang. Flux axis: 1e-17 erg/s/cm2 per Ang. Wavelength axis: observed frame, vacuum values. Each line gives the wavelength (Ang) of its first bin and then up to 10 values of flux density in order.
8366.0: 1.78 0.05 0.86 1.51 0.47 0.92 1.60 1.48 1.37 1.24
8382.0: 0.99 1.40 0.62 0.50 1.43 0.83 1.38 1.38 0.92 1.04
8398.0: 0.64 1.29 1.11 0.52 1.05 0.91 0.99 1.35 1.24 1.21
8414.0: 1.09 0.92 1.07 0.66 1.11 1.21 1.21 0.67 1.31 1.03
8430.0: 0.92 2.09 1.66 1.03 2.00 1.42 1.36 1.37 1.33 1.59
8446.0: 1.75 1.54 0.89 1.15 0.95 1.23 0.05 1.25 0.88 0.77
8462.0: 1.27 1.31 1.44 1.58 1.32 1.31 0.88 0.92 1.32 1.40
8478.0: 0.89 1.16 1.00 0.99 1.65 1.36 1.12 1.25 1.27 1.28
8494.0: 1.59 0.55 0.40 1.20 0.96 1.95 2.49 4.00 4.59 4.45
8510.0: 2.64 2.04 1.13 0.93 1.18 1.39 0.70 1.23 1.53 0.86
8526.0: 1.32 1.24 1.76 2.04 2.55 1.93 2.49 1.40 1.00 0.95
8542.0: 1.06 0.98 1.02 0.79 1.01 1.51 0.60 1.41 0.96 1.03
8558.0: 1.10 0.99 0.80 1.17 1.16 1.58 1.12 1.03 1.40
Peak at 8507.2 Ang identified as H-alpha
